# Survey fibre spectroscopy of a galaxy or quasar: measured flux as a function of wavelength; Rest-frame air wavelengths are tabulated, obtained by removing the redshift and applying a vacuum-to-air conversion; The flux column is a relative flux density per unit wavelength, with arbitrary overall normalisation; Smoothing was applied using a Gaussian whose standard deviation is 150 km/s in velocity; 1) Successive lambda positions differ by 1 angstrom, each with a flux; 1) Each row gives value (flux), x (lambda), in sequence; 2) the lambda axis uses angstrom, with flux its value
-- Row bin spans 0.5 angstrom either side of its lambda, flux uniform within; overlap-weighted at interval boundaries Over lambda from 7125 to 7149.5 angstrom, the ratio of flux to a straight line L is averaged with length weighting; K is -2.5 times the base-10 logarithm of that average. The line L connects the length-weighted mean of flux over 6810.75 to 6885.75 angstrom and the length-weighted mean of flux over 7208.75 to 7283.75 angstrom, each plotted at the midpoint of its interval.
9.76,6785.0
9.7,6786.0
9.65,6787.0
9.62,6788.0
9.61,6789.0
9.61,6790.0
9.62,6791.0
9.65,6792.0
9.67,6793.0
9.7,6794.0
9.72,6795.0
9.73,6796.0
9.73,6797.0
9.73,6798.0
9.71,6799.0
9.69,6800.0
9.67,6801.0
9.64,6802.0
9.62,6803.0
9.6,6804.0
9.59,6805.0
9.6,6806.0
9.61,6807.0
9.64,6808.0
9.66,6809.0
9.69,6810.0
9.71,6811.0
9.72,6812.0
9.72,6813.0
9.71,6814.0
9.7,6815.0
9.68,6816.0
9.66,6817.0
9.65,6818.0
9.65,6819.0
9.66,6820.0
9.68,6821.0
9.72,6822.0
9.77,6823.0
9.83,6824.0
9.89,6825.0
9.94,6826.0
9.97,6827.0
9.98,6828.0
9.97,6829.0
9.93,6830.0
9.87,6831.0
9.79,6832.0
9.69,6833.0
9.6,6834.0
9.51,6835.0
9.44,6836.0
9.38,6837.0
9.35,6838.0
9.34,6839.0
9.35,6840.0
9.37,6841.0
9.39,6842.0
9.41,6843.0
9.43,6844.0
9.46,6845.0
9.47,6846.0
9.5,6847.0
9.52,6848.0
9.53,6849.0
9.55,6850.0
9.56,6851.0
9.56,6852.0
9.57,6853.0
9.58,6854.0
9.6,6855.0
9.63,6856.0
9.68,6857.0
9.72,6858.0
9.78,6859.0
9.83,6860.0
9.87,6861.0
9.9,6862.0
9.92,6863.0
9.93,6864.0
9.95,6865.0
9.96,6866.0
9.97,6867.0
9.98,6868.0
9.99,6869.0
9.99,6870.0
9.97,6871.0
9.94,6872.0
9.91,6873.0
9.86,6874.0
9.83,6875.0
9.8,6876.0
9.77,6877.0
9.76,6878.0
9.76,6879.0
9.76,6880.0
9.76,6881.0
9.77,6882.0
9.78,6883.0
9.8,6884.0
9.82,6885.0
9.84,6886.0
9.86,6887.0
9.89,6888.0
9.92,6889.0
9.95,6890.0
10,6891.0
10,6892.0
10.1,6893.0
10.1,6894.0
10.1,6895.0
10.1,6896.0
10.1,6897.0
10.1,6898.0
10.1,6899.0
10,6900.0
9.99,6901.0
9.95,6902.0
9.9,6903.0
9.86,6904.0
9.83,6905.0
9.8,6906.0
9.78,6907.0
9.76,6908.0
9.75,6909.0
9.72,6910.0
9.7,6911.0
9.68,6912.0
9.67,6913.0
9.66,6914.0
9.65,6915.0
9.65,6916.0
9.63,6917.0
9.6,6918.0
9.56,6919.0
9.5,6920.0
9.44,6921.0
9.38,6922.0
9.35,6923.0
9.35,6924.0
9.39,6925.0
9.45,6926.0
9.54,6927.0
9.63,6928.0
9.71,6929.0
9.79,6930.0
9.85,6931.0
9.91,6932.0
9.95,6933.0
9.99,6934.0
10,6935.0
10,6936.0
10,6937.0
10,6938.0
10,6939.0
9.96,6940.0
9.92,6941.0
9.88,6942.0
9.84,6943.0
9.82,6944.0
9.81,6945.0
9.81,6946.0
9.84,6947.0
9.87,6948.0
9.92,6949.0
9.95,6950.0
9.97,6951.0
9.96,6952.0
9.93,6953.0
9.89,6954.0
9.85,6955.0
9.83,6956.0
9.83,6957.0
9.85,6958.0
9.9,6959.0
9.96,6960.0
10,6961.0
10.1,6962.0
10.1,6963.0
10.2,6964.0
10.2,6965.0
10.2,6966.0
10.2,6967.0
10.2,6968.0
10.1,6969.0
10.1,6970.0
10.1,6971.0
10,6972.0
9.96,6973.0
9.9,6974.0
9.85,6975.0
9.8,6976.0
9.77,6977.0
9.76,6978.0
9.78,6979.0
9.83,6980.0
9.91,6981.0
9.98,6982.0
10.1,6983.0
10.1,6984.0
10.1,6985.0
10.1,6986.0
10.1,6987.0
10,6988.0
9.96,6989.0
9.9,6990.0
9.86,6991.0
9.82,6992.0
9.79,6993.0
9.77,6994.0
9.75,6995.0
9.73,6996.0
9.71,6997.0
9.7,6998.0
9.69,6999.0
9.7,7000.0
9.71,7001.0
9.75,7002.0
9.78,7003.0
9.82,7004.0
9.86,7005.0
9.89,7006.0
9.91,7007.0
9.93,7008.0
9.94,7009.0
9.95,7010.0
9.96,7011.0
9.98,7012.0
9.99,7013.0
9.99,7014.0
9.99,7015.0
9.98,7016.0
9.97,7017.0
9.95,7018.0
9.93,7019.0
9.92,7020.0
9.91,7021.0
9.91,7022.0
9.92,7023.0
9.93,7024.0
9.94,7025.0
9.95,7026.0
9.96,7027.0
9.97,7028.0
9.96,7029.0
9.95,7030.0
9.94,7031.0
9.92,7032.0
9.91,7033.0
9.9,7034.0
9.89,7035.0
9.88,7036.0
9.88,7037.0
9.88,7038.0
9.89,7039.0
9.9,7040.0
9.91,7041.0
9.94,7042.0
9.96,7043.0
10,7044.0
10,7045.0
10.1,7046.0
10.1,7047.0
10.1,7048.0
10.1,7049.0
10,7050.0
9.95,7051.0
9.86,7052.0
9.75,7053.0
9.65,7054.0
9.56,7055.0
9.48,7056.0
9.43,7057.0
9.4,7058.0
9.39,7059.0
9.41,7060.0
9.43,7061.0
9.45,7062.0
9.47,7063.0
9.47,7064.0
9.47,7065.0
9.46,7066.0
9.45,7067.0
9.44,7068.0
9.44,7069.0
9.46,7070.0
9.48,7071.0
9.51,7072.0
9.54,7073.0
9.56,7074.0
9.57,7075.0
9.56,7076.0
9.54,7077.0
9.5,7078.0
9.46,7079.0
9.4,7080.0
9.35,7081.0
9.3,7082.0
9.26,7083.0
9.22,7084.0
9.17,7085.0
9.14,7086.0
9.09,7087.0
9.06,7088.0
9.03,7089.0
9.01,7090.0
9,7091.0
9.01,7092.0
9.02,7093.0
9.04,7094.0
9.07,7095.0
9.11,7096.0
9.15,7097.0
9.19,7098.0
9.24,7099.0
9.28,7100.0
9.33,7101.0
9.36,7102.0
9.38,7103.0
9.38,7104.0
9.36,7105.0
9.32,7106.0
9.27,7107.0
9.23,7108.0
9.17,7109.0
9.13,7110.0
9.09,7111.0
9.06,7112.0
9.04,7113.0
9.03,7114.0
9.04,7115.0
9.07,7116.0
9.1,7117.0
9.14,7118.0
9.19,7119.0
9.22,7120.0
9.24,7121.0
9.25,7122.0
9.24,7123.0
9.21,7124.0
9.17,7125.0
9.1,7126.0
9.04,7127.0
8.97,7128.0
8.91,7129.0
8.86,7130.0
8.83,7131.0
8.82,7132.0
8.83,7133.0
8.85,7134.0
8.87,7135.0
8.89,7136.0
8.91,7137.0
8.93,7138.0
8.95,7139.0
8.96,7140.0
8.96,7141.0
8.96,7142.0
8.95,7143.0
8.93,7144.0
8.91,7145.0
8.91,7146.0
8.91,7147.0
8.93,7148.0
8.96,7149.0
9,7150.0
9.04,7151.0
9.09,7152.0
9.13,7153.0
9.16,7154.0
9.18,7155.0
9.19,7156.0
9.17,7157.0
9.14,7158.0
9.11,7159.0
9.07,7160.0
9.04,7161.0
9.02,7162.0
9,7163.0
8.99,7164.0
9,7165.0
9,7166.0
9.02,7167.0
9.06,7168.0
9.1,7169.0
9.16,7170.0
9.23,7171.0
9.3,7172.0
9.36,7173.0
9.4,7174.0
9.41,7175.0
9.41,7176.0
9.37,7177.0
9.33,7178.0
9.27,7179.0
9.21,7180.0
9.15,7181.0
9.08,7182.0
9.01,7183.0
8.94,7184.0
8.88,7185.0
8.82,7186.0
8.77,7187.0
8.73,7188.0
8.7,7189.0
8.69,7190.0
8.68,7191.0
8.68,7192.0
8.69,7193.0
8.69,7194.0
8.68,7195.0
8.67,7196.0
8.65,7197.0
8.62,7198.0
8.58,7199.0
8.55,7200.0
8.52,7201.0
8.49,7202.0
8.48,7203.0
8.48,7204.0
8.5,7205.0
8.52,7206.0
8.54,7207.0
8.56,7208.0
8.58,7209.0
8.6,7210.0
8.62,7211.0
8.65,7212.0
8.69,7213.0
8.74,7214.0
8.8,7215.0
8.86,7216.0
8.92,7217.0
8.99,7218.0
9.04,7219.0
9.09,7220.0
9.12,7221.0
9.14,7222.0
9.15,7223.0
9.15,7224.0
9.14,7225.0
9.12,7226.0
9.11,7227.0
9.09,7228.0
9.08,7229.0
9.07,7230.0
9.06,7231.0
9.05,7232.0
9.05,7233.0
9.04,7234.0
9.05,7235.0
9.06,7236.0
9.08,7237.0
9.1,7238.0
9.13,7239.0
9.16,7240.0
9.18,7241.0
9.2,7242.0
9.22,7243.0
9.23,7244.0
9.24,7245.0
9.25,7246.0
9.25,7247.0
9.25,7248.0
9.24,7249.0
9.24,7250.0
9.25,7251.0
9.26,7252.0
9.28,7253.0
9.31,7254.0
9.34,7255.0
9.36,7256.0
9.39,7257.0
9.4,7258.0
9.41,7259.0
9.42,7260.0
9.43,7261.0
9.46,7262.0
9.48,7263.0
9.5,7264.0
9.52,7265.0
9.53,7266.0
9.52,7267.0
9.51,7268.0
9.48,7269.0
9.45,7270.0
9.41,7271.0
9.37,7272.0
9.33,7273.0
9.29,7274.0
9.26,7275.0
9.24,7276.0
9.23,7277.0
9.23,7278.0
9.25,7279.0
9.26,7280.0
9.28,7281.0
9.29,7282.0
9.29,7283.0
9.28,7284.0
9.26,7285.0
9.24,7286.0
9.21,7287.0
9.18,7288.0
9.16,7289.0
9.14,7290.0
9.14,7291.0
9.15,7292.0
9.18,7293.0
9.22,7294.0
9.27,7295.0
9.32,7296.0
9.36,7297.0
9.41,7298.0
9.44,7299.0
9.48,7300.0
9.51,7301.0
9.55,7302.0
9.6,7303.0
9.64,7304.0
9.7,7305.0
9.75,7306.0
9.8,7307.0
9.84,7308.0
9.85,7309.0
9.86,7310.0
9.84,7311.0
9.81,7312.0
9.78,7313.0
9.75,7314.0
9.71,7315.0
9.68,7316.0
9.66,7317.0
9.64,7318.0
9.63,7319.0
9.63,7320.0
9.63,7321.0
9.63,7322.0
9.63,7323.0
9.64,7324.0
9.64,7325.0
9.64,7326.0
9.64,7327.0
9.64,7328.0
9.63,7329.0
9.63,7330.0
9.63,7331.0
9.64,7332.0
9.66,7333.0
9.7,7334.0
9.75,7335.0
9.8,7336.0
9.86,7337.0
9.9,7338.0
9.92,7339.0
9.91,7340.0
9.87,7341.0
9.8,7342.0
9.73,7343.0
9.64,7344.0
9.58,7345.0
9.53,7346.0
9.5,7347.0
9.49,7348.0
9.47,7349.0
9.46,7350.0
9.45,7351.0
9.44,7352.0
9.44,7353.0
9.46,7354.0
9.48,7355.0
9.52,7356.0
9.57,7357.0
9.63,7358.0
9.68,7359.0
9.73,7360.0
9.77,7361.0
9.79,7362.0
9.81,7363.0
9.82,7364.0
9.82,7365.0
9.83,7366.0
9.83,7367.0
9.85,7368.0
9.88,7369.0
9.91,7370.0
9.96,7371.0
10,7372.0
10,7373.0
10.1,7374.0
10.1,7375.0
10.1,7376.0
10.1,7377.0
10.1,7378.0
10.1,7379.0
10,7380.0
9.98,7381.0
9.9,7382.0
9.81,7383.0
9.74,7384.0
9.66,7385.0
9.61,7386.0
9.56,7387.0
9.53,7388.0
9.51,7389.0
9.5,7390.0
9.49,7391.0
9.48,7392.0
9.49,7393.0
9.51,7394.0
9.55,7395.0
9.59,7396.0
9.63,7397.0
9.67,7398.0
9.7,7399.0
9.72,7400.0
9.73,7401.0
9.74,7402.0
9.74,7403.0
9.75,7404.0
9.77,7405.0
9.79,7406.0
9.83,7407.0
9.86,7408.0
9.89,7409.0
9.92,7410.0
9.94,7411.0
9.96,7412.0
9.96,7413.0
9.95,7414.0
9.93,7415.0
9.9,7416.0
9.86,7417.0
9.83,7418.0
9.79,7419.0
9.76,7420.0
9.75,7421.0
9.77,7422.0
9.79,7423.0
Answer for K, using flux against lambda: 0.048 mag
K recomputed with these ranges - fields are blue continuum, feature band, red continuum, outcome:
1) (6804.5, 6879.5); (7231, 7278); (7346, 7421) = 0.05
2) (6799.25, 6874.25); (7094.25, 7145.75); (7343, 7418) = 0.07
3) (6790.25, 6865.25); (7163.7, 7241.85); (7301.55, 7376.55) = 0.09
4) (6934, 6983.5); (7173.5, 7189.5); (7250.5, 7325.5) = 0.06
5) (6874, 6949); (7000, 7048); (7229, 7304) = -0.03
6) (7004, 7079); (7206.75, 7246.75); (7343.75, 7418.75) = 0.09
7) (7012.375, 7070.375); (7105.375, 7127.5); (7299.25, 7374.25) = 0.07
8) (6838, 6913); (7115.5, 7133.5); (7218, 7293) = 0.04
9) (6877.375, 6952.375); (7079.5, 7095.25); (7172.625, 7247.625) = 0.02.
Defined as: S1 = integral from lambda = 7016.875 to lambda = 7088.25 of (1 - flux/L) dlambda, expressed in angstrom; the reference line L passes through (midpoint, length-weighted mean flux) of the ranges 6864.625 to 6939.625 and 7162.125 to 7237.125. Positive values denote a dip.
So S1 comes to -2.4 angstrom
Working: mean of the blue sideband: 9.82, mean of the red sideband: 8.92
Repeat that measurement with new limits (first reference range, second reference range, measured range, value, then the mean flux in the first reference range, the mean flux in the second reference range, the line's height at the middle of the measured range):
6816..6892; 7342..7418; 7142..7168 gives 1.9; 9.73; 9.75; 9.74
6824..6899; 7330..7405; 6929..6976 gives -0.9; 9.77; 9.73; 9.76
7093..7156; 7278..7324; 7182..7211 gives 1.8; 9.08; 9.49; 9.24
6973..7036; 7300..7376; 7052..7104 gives 2.7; 9.9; 9.71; 9.86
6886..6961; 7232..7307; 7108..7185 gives 3.4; 9.83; 9.31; 9.5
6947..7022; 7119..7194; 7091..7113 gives 0.3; 9.93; 9.03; 9.31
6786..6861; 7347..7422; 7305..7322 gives 0.0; 9.65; 9.75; 9.74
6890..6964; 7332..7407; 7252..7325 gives 2.2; 9.84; 9.73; 9.75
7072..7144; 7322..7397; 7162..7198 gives 1.2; 9.15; 9.72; 9.31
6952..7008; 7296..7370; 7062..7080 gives 0.7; 9.92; 9.67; 9.86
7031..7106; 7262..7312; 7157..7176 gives 0.7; 9.52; 9.41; 9.47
